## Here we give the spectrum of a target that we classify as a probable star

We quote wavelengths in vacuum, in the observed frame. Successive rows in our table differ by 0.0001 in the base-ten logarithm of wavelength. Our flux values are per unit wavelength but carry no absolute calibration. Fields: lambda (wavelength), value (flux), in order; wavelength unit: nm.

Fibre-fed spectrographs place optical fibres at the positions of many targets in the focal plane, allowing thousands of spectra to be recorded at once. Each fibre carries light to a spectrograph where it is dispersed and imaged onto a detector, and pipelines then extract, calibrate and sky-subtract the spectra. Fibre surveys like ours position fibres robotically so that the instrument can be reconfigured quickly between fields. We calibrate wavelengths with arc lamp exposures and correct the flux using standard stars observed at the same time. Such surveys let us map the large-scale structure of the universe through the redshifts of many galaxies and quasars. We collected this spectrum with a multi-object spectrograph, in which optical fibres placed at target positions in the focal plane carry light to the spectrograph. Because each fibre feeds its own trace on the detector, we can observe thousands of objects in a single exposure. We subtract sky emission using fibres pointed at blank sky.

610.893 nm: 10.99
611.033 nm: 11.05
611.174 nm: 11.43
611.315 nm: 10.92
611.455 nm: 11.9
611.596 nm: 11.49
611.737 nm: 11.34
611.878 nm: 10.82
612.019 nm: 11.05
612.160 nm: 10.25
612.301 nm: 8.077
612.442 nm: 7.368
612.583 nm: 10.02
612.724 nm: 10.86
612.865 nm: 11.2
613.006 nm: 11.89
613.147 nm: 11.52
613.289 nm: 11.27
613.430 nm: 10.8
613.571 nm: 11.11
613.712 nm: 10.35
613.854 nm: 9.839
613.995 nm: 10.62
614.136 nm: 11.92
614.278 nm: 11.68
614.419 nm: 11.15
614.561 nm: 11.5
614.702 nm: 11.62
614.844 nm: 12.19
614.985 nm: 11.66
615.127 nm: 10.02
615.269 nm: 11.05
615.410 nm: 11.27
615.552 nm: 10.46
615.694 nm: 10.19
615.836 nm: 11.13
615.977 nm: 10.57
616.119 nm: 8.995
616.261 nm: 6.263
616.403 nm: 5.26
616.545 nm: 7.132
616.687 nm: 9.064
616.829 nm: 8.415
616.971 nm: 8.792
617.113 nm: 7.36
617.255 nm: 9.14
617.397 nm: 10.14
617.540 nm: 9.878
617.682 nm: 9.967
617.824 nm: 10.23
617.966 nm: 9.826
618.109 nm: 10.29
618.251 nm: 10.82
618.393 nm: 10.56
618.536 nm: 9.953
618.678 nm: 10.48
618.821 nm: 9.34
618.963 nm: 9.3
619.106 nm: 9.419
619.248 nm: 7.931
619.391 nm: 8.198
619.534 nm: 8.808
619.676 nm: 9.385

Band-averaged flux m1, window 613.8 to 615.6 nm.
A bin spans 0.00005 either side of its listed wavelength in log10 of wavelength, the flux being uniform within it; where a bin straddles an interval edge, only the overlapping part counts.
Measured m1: 11.2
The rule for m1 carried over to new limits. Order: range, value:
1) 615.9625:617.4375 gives 8.16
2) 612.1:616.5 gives 10.4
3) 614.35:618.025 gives 9.74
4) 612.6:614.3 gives 11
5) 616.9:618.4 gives 9.69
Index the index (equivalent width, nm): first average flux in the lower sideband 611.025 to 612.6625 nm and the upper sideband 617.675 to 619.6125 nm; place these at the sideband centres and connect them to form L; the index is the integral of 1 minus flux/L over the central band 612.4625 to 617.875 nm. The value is -0.040 nm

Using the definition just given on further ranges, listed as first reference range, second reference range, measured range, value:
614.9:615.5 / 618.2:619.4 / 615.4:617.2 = 0.31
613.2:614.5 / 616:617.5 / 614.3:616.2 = -0.25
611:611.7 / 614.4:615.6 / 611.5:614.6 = 0.16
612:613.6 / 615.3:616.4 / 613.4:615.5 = -0.24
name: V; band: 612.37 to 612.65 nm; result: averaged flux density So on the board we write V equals 8.68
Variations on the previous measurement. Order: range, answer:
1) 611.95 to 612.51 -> 9.19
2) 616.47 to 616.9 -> 8.18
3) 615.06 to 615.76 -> 10.6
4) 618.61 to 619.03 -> 9.7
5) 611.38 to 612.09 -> 11.3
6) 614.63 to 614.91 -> 11.9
